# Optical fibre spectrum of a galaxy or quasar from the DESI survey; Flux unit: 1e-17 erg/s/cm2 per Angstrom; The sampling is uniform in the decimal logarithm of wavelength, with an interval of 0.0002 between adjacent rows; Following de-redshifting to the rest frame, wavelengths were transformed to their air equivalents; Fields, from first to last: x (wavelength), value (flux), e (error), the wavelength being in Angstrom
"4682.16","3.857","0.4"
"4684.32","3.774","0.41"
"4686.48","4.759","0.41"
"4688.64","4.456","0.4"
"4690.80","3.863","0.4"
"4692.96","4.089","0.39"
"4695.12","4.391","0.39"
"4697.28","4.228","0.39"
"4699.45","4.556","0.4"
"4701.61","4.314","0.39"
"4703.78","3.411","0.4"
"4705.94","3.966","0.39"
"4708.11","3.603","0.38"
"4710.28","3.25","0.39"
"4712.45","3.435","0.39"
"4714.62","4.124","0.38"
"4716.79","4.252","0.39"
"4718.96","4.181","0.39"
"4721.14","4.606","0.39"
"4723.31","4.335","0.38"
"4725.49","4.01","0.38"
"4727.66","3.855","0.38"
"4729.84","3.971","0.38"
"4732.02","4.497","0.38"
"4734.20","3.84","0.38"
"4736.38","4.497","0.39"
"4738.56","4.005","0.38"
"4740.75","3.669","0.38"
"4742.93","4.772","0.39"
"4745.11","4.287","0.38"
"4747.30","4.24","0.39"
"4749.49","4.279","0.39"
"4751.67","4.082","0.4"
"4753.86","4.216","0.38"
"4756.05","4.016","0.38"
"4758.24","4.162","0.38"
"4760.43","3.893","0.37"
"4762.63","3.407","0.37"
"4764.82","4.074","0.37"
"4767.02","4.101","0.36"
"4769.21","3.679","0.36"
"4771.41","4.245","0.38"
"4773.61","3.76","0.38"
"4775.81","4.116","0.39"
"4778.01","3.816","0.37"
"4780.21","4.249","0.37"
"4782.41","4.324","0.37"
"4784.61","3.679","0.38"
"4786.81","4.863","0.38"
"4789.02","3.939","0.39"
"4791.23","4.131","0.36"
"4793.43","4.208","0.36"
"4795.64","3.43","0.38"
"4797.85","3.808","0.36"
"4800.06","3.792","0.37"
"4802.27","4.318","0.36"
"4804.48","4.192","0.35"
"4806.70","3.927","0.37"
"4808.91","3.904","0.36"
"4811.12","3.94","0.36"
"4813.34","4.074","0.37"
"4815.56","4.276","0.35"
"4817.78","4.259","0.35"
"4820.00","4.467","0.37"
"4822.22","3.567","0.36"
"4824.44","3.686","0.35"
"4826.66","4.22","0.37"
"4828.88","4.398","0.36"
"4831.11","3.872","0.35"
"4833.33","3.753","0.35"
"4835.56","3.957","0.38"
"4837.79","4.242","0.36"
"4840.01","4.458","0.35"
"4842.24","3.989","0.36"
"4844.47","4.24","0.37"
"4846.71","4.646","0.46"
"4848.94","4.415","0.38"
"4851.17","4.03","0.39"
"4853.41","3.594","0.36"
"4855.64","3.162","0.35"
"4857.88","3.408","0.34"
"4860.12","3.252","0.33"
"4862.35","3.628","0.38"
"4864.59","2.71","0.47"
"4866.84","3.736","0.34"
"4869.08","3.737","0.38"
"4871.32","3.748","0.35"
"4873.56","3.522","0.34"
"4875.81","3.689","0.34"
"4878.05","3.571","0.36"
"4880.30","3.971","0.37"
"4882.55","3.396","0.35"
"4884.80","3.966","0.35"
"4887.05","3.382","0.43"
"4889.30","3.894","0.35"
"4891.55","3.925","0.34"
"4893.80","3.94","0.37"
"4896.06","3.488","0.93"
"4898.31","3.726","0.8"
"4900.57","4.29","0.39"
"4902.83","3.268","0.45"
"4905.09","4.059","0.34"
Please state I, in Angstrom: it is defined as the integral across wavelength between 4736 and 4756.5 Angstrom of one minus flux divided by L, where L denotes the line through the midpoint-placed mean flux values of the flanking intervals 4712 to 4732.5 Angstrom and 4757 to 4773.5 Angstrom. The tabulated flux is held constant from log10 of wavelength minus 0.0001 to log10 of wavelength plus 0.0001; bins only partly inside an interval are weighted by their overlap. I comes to -0.9 Angstrom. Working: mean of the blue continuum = 4.14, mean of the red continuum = 3.93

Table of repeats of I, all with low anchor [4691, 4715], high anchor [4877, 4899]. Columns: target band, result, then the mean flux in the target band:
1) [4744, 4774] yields -1.3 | 4.04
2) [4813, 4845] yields -2.6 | 4.1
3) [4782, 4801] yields -0.9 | 4.01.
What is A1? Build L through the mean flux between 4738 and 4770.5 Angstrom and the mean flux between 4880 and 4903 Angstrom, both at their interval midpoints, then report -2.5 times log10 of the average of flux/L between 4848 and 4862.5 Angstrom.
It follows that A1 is 0.06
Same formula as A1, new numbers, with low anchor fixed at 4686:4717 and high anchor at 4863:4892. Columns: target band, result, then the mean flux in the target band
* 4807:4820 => -0.09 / 4.11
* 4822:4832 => -0.07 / 3.98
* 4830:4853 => -0.12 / 4.14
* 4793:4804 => -0.03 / 3.91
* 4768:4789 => -0.06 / 4.07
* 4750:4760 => -0.06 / 4.12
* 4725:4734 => -0.03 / 4.07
